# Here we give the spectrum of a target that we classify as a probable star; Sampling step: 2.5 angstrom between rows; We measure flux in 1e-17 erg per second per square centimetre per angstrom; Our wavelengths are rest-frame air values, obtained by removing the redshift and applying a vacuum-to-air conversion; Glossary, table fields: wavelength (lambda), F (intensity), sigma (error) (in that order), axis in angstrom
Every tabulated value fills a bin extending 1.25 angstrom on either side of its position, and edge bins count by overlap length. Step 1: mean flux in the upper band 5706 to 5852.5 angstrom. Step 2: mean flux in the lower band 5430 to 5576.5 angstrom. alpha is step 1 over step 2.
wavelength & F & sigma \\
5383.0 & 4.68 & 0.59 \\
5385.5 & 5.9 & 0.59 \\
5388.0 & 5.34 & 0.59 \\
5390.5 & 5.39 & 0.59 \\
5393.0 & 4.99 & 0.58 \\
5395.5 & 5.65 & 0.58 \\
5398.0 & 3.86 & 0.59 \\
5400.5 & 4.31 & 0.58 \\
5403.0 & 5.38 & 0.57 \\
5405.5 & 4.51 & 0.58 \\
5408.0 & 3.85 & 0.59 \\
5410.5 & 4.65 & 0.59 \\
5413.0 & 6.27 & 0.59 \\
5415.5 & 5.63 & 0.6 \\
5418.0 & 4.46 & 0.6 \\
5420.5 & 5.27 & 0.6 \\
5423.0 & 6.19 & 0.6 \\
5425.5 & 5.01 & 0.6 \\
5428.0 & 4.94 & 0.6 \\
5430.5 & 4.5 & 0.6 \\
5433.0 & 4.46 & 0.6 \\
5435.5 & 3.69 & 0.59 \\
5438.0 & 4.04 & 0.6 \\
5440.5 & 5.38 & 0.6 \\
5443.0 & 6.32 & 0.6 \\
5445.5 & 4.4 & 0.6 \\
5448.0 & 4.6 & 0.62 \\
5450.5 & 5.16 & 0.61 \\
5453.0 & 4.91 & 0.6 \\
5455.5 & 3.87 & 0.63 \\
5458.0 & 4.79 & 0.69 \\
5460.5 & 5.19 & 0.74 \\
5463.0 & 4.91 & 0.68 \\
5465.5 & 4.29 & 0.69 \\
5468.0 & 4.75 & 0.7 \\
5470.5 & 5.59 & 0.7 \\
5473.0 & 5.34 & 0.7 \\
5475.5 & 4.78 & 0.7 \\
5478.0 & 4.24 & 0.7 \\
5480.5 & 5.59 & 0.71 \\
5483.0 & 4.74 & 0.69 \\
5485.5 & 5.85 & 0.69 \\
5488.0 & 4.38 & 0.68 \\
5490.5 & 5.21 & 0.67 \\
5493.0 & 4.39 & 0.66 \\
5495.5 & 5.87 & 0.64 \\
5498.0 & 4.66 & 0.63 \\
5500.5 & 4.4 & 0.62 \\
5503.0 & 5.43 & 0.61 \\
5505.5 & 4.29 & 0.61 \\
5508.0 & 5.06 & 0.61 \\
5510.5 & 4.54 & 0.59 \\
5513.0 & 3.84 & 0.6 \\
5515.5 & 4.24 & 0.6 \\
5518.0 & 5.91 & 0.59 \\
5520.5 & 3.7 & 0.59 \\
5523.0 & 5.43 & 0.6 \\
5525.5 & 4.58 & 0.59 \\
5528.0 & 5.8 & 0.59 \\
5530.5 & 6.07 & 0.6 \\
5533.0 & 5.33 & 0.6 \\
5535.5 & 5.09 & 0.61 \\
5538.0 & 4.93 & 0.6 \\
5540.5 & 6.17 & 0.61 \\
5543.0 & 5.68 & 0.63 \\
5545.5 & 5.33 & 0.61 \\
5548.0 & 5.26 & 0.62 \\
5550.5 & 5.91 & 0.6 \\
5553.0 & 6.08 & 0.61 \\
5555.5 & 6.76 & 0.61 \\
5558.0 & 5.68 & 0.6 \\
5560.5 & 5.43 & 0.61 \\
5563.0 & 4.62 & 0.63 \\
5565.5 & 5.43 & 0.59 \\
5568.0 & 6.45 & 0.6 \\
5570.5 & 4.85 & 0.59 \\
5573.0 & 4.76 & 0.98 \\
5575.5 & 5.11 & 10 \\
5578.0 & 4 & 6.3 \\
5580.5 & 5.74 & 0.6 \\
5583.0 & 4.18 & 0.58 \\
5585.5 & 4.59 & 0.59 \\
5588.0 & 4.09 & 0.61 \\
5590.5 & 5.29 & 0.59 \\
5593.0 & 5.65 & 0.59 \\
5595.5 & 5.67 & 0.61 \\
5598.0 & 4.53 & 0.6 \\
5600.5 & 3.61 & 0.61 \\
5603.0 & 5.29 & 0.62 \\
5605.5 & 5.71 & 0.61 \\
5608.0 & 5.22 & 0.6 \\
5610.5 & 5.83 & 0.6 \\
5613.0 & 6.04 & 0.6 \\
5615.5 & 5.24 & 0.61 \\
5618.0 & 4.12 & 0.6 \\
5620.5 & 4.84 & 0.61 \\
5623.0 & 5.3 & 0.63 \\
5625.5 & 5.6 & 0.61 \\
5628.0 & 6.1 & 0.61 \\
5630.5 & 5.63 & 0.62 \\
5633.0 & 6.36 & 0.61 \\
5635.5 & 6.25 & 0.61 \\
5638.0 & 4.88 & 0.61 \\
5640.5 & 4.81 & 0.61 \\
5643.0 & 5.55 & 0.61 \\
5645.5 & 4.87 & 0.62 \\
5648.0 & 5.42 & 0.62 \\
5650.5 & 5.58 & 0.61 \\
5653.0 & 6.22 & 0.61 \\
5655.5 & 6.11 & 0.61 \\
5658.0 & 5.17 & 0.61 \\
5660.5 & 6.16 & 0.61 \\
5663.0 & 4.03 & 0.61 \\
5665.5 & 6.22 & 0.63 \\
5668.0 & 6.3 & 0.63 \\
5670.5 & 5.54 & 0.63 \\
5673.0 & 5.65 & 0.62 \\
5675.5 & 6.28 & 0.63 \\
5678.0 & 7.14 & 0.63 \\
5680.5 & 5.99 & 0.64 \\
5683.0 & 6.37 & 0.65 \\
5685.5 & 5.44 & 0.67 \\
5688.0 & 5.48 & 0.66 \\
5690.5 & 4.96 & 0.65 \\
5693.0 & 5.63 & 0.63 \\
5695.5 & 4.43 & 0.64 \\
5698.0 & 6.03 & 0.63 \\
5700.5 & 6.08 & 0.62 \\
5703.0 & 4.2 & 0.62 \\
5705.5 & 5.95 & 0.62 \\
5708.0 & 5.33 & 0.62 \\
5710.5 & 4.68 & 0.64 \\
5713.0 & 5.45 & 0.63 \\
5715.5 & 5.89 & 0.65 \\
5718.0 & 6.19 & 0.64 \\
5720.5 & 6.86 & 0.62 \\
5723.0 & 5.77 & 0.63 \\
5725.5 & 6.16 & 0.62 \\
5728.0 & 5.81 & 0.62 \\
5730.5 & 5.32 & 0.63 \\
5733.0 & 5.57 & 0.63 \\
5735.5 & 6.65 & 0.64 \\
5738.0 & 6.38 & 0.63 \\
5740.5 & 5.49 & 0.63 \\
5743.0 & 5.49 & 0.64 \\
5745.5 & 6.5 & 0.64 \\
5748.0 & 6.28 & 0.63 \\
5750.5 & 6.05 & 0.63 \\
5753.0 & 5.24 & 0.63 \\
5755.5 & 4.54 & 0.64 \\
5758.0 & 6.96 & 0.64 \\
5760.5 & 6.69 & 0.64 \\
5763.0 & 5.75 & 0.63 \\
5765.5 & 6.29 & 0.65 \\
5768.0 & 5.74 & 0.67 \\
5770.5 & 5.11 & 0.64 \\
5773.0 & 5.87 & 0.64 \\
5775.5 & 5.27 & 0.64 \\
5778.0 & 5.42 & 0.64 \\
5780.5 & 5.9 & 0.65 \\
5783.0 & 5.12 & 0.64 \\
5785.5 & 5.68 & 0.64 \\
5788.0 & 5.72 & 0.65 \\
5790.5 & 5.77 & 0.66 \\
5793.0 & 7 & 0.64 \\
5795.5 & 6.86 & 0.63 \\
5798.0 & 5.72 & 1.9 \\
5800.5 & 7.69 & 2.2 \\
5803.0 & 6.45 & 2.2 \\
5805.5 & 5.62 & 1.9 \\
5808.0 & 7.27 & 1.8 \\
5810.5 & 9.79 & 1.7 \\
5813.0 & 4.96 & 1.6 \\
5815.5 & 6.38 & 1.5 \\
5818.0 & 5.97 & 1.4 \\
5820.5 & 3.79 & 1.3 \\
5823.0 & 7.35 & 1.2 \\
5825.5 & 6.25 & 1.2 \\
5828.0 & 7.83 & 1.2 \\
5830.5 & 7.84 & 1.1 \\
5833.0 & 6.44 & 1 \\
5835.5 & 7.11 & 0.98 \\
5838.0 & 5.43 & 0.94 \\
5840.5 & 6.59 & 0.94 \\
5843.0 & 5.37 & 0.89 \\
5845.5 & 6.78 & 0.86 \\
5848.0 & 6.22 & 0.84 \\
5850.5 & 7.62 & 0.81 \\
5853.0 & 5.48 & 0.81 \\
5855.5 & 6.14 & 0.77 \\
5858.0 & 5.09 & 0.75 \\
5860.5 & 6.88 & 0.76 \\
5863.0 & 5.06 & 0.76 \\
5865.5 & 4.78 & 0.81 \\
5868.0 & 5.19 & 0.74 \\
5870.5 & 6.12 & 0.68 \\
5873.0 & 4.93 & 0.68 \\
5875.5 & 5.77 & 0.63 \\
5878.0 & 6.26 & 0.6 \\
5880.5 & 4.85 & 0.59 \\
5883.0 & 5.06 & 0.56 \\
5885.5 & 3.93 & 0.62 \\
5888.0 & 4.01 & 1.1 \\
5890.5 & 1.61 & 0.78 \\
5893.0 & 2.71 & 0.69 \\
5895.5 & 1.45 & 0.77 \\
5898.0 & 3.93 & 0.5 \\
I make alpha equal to 1.21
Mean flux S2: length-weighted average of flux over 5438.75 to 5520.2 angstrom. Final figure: 4.88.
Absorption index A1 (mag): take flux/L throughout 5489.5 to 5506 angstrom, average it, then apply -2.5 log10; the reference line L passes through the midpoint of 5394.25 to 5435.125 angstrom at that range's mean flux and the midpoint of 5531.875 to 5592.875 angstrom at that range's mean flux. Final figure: 0.04 mag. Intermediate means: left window 4.91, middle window 4.92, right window 5.29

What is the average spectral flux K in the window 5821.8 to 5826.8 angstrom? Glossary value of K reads 6.8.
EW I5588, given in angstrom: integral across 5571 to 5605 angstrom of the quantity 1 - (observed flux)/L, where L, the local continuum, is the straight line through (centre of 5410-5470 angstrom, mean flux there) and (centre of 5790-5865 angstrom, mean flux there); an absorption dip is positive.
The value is 4.1 angstrom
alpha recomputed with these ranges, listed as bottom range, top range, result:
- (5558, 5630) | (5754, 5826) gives 1.19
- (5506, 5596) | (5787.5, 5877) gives 1.21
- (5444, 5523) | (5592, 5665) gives 1.12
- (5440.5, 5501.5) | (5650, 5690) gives 1.18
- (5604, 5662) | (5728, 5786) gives 1.05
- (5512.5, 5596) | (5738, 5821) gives 1.15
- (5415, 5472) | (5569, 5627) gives 1.03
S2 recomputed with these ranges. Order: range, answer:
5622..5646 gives 5.56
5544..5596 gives 5.28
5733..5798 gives 5.9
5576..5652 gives 5.2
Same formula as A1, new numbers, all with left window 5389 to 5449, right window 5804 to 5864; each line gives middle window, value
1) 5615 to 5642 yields 0.05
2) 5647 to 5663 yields 0.02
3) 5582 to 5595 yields 0.15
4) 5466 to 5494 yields 0.03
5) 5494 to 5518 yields 0.10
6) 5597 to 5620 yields 0.11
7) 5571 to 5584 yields 0.15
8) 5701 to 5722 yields 0.07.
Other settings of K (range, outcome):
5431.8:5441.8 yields 4.4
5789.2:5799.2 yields 6.34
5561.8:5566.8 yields 5.04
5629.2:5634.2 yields 5.99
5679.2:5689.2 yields 5.83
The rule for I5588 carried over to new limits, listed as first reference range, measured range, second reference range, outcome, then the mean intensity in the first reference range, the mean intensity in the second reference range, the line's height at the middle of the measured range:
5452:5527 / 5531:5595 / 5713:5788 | -2.47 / 4.83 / 5.85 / 5.12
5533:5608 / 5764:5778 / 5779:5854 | 1.24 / 5.24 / 6.4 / 6.19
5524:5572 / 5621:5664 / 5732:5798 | 1.28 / 5.55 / 5.9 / 5.7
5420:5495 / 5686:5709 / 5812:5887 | 0.72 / 4.9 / 5.91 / 5.52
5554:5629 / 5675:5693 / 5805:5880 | -1.14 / 5.19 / 6.2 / 5.56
